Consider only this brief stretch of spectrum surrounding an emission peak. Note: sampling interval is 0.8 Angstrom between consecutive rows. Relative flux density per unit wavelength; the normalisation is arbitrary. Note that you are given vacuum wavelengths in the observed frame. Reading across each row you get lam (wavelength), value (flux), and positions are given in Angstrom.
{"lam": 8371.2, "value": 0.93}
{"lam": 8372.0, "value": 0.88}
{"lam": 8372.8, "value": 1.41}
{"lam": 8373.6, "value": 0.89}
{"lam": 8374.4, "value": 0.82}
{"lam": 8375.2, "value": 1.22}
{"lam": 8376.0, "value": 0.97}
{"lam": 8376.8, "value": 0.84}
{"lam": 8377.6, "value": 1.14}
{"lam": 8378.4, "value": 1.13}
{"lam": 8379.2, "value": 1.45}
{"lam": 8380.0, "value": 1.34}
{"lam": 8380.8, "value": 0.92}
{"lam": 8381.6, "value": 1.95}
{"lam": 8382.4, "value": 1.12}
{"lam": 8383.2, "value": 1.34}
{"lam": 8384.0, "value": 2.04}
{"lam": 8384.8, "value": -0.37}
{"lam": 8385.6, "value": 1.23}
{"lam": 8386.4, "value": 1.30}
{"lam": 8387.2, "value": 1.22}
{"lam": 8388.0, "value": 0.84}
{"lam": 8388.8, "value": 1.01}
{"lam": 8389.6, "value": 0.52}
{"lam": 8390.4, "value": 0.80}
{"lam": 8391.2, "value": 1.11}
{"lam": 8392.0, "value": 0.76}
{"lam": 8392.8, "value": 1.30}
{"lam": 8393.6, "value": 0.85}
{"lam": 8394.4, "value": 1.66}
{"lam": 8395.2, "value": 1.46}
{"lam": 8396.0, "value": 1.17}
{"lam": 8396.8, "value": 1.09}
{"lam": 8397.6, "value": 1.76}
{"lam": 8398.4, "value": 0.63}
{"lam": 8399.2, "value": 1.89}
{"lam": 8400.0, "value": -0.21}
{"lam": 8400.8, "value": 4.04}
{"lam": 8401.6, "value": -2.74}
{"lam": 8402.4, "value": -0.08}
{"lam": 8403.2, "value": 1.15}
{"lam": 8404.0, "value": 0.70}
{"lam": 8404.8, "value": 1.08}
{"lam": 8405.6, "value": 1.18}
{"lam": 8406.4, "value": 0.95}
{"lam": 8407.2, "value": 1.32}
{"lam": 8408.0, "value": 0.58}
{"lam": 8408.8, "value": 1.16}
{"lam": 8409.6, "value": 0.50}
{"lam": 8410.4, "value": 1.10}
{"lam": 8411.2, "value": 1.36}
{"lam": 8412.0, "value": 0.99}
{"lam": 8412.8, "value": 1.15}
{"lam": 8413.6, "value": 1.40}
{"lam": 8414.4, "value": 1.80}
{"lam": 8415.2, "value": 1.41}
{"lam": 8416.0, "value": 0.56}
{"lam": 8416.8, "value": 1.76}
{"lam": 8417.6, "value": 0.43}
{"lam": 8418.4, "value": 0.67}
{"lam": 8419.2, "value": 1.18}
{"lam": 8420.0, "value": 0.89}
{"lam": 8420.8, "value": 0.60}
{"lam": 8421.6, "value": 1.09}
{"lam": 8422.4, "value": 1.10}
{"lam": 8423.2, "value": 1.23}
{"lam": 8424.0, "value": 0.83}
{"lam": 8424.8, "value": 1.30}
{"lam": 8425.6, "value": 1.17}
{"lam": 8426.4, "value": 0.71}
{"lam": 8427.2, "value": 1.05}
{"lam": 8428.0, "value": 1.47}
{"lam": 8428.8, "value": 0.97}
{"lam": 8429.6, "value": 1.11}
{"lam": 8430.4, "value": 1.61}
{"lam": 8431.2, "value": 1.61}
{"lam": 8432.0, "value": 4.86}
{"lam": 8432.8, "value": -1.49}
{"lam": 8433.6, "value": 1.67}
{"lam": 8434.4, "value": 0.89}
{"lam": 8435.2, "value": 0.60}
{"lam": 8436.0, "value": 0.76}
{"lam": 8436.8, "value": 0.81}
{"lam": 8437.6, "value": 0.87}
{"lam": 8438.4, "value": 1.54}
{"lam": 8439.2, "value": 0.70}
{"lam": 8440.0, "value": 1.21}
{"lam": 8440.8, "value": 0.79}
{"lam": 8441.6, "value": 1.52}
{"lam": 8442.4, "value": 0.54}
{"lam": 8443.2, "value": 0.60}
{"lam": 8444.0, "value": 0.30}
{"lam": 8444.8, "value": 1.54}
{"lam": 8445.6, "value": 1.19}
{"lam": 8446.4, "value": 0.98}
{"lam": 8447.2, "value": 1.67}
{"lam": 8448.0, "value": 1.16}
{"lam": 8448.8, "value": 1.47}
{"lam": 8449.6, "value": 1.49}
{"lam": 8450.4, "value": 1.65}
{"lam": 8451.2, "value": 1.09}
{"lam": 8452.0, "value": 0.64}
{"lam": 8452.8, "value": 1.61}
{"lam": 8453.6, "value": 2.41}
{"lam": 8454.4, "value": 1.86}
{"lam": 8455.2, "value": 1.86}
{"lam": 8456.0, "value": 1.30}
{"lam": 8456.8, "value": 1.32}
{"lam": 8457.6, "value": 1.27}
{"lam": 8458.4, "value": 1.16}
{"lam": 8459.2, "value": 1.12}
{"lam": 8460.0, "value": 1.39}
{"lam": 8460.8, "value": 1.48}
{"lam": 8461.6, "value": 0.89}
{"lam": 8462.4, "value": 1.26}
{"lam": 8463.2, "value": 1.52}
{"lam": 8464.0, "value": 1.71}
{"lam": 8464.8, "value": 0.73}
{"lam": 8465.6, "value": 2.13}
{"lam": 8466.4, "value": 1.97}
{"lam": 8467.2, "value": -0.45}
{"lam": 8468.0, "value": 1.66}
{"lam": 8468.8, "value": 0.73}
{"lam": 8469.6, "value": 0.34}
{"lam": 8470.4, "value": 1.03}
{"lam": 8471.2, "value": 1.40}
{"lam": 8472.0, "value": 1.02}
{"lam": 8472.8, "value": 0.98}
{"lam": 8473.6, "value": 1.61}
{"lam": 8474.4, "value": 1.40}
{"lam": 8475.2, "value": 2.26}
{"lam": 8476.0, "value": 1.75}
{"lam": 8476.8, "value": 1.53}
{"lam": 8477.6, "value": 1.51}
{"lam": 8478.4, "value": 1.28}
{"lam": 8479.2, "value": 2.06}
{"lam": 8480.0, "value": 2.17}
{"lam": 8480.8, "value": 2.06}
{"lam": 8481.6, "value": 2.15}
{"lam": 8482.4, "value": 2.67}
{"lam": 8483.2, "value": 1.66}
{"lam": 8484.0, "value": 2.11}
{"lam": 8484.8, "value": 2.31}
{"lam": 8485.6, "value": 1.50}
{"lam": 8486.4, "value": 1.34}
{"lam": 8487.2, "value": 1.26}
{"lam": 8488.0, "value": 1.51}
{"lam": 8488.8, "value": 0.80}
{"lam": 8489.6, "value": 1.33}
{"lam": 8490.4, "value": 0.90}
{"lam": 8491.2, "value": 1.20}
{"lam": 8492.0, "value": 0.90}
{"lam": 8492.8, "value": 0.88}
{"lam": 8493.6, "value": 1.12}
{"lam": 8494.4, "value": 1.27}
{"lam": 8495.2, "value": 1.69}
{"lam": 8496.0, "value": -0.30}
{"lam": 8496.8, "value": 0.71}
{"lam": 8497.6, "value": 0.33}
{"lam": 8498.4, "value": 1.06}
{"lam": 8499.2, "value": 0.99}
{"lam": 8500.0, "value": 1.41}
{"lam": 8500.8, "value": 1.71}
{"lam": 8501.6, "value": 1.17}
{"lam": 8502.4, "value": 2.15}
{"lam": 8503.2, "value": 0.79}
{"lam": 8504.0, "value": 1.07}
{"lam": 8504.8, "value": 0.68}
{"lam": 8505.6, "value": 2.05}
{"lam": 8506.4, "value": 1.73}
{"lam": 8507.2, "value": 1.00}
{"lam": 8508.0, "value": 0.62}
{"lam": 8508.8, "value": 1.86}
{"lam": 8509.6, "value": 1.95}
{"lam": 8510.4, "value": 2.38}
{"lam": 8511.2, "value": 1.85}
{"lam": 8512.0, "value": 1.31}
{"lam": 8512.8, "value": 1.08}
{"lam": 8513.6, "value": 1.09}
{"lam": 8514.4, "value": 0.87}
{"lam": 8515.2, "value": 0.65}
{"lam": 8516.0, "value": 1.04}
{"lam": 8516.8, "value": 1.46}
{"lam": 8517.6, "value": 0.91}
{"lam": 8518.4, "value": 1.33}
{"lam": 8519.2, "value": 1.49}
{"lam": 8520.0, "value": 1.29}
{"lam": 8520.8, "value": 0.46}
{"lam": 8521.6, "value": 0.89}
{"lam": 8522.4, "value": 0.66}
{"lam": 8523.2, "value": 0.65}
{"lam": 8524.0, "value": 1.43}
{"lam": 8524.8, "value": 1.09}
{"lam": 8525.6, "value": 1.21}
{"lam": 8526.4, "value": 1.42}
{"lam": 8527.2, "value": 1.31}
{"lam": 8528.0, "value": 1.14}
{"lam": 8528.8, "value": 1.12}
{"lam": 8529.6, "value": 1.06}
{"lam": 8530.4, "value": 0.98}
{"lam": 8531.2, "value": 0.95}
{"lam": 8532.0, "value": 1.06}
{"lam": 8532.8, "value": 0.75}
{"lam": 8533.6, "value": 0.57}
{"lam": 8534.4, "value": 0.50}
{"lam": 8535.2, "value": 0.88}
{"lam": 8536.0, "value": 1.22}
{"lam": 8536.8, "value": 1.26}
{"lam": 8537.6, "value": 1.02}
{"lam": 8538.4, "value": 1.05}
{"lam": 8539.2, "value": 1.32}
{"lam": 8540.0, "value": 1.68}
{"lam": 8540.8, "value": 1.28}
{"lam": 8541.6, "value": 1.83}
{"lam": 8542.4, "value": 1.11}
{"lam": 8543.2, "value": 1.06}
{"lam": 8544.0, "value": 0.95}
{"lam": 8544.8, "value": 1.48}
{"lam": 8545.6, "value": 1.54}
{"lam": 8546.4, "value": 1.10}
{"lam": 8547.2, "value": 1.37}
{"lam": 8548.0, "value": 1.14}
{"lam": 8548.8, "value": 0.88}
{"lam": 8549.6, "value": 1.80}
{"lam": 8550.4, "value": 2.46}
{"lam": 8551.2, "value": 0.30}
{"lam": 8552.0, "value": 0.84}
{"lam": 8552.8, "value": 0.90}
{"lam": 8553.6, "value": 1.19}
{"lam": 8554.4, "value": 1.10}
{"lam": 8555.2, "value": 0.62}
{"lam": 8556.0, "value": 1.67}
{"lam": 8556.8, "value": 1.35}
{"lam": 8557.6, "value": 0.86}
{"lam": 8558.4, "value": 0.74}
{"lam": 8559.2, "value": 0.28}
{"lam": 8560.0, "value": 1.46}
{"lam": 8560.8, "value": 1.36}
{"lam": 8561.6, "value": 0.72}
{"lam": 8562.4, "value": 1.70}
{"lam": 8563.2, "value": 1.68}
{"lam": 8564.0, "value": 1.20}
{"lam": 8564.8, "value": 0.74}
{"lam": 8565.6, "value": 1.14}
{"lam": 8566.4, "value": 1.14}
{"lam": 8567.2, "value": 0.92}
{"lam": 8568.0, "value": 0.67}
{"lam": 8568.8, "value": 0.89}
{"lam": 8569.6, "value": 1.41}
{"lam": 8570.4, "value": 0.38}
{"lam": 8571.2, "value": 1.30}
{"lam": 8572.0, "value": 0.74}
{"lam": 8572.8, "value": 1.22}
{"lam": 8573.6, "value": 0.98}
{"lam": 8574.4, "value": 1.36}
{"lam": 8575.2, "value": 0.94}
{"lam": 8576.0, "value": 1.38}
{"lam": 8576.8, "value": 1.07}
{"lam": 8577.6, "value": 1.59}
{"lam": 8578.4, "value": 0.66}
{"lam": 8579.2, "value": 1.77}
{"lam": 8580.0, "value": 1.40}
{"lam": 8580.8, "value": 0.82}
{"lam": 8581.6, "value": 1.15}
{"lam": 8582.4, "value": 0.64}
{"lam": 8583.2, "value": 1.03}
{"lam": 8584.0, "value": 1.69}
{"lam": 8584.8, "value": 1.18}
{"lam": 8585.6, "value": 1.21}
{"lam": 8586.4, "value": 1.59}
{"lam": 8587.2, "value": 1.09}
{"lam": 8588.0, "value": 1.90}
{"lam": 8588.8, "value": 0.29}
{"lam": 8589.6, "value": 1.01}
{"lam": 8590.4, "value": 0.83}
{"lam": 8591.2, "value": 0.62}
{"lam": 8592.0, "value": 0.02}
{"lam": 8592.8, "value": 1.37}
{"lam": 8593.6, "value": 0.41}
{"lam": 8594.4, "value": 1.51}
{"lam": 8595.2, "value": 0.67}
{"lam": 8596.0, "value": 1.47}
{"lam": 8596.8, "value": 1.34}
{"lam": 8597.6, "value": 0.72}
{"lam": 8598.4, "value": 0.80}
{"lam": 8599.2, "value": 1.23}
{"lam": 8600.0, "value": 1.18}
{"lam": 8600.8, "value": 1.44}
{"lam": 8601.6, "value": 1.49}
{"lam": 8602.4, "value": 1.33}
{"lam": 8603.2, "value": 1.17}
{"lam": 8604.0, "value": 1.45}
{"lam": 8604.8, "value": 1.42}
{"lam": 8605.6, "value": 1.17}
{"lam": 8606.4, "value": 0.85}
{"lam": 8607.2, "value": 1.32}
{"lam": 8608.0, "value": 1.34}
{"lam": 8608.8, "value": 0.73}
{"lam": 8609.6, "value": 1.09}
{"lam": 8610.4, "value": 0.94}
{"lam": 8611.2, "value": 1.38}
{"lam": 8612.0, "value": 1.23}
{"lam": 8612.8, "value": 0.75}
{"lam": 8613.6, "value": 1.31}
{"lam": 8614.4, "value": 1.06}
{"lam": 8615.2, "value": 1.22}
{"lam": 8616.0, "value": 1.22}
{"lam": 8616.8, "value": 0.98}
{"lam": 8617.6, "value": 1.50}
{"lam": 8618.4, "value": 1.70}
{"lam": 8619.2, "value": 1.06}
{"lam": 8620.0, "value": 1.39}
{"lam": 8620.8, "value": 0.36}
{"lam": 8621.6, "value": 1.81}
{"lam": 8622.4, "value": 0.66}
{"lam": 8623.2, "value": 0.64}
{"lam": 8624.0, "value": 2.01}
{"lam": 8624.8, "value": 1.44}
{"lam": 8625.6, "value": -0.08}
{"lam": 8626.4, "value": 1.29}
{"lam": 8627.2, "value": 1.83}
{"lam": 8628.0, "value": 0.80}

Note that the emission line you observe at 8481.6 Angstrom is H-alpha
